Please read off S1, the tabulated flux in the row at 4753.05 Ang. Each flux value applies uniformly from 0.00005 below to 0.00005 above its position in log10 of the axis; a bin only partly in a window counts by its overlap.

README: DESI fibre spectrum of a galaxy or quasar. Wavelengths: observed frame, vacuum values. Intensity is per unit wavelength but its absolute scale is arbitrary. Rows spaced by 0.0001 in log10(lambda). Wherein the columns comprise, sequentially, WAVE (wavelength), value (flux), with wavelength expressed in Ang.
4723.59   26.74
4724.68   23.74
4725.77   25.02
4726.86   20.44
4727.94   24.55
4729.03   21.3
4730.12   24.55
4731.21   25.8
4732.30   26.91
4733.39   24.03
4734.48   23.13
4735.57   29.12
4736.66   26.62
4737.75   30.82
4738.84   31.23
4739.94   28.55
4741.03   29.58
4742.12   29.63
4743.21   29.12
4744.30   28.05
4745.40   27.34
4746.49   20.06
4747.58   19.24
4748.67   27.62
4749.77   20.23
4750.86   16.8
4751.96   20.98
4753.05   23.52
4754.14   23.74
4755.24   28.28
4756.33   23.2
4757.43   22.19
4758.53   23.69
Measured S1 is 23.52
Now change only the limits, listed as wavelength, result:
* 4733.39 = 24.03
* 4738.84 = 31.23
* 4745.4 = 27.34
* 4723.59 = 26.74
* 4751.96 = 20.98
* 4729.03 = 21.3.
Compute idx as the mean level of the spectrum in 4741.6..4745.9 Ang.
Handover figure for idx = 28.5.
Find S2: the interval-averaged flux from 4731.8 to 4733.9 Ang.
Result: 25.5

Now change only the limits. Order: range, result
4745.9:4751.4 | 20.9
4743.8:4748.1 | 23.6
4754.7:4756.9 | 25.7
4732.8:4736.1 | 25.4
